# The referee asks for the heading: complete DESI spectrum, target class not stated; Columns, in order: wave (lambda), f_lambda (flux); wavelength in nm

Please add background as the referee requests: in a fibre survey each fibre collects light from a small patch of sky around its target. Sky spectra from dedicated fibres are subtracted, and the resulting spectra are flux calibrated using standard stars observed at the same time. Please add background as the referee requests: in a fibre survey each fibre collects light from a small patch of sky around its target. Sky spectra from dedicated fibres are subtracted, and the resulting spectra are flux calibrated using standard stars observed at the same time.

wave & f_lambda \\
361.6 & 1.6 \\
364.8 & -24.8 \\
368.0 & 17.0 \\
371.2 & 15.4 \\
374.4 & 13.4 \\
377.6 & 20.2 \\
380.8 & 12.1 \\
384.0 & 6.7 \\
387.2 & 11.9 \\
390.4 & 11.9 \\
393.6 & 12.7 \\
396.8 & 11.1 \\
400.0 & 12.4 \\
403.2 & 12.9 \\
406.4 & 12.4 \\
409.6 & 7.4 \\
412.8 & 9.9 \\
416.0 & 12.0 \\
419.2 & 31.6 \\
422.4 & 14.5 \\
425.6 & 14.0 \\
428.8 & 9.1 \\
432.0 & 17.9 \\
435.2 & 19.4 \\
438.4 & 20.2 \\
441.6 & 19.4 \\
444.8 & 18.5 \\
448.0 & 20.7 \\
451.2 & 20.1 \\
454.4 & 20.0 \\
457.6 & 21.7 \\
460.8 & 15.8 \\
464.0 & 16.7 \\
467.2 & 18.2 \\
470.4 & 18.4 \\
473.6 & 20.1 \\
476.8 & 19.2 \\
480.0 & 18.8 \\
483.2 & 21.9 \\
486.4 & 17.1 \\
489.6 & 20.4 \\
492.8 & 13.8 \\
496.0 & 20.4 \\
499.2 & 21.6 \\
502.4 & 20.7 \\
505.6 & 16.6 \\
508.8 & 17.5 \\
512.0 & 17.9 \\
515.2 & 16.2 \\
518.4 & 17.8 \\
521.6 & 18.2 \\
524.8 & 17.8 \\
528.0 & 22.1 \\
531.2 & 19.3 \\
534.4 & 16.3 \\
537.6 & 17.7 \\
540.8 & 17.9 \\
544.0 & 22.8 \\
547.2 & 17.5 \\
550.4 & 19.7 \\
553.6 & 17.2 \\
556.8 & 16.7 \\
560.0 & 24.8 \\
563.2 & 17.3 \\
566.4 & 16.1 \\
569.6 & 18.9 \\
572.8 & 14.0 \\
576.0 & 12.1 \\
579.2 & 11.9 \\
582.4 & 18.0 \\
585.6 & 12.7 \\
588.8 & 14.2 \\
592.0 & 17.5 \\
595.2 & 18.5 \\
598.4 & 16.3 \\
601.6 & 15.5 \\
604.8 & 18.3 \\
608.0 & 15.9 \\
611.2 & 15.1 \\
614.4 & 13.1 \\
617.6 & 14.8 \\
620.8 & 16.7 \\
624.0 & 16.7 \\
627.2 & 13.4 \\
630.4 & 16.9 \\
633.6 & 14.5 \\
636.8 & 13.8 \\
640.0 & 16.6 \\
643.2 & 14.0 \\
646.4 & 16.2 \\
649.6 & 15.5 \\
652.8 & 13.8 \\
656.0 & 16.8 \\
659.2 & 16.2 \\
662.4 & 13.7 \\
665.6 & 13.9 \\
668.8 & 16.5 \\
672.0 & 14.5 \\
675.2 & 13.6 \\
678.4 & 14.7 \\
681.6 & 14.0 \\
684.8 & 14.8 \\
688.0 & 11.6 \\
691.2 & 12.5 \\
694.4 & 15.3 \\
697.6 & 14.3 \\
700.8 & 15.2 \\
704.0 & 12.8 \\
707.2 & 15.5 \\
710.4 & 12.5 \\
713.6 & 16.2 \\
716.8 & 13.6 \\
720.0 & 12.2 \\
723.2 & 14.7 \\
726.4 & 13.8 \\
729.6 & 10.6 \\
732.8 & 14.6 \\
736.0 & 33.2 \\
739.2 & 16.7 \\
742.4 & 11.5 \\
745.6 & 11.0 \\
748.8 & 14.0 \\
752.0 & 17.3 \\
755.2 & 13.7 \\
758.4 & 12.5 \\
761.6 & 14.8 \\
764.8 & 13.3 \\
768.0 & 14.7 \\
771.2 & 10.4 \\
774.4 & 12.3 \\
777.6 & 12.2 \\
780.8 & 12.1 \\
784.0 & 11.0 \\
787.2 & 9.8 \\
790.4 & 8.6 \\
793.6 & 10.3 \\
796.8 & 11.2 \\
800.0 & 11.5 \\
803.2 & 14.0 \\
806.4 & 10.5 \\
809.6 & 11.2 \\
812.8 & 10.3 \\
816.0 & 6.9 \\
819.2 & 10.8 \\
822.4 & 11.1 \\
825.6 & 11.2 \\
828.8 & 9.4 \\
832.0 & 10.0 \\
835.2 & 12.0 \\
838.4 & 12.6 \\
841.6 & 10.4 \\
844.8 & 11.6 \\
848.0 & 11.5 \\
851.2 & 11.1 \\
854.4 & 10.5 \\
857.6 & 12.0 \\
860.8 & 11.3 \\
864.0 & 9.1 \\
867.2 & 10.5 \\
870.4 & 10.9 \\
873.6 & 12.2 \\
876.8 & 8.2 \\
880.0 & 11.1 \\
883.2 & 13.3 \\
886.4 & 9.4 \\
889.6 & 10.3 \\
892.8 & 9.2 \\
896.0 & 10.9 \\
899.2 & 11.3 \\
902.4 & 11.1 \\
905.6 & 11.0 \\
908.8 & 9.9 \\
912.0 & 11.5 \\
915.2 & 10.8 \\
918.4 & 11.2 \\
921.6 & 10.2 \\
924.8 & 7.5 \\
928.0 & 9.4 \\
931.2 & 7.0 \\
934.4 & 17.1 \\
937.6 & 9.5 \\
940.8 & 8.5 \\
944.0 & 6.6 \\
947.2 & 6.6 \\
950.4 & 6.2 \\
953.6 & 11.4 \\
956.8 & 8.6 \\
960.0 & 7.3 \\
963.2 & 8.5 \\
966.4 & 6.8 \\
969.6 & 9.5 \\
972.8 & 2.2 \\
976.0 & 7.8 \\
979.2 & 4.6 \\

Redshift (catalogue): 0.121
